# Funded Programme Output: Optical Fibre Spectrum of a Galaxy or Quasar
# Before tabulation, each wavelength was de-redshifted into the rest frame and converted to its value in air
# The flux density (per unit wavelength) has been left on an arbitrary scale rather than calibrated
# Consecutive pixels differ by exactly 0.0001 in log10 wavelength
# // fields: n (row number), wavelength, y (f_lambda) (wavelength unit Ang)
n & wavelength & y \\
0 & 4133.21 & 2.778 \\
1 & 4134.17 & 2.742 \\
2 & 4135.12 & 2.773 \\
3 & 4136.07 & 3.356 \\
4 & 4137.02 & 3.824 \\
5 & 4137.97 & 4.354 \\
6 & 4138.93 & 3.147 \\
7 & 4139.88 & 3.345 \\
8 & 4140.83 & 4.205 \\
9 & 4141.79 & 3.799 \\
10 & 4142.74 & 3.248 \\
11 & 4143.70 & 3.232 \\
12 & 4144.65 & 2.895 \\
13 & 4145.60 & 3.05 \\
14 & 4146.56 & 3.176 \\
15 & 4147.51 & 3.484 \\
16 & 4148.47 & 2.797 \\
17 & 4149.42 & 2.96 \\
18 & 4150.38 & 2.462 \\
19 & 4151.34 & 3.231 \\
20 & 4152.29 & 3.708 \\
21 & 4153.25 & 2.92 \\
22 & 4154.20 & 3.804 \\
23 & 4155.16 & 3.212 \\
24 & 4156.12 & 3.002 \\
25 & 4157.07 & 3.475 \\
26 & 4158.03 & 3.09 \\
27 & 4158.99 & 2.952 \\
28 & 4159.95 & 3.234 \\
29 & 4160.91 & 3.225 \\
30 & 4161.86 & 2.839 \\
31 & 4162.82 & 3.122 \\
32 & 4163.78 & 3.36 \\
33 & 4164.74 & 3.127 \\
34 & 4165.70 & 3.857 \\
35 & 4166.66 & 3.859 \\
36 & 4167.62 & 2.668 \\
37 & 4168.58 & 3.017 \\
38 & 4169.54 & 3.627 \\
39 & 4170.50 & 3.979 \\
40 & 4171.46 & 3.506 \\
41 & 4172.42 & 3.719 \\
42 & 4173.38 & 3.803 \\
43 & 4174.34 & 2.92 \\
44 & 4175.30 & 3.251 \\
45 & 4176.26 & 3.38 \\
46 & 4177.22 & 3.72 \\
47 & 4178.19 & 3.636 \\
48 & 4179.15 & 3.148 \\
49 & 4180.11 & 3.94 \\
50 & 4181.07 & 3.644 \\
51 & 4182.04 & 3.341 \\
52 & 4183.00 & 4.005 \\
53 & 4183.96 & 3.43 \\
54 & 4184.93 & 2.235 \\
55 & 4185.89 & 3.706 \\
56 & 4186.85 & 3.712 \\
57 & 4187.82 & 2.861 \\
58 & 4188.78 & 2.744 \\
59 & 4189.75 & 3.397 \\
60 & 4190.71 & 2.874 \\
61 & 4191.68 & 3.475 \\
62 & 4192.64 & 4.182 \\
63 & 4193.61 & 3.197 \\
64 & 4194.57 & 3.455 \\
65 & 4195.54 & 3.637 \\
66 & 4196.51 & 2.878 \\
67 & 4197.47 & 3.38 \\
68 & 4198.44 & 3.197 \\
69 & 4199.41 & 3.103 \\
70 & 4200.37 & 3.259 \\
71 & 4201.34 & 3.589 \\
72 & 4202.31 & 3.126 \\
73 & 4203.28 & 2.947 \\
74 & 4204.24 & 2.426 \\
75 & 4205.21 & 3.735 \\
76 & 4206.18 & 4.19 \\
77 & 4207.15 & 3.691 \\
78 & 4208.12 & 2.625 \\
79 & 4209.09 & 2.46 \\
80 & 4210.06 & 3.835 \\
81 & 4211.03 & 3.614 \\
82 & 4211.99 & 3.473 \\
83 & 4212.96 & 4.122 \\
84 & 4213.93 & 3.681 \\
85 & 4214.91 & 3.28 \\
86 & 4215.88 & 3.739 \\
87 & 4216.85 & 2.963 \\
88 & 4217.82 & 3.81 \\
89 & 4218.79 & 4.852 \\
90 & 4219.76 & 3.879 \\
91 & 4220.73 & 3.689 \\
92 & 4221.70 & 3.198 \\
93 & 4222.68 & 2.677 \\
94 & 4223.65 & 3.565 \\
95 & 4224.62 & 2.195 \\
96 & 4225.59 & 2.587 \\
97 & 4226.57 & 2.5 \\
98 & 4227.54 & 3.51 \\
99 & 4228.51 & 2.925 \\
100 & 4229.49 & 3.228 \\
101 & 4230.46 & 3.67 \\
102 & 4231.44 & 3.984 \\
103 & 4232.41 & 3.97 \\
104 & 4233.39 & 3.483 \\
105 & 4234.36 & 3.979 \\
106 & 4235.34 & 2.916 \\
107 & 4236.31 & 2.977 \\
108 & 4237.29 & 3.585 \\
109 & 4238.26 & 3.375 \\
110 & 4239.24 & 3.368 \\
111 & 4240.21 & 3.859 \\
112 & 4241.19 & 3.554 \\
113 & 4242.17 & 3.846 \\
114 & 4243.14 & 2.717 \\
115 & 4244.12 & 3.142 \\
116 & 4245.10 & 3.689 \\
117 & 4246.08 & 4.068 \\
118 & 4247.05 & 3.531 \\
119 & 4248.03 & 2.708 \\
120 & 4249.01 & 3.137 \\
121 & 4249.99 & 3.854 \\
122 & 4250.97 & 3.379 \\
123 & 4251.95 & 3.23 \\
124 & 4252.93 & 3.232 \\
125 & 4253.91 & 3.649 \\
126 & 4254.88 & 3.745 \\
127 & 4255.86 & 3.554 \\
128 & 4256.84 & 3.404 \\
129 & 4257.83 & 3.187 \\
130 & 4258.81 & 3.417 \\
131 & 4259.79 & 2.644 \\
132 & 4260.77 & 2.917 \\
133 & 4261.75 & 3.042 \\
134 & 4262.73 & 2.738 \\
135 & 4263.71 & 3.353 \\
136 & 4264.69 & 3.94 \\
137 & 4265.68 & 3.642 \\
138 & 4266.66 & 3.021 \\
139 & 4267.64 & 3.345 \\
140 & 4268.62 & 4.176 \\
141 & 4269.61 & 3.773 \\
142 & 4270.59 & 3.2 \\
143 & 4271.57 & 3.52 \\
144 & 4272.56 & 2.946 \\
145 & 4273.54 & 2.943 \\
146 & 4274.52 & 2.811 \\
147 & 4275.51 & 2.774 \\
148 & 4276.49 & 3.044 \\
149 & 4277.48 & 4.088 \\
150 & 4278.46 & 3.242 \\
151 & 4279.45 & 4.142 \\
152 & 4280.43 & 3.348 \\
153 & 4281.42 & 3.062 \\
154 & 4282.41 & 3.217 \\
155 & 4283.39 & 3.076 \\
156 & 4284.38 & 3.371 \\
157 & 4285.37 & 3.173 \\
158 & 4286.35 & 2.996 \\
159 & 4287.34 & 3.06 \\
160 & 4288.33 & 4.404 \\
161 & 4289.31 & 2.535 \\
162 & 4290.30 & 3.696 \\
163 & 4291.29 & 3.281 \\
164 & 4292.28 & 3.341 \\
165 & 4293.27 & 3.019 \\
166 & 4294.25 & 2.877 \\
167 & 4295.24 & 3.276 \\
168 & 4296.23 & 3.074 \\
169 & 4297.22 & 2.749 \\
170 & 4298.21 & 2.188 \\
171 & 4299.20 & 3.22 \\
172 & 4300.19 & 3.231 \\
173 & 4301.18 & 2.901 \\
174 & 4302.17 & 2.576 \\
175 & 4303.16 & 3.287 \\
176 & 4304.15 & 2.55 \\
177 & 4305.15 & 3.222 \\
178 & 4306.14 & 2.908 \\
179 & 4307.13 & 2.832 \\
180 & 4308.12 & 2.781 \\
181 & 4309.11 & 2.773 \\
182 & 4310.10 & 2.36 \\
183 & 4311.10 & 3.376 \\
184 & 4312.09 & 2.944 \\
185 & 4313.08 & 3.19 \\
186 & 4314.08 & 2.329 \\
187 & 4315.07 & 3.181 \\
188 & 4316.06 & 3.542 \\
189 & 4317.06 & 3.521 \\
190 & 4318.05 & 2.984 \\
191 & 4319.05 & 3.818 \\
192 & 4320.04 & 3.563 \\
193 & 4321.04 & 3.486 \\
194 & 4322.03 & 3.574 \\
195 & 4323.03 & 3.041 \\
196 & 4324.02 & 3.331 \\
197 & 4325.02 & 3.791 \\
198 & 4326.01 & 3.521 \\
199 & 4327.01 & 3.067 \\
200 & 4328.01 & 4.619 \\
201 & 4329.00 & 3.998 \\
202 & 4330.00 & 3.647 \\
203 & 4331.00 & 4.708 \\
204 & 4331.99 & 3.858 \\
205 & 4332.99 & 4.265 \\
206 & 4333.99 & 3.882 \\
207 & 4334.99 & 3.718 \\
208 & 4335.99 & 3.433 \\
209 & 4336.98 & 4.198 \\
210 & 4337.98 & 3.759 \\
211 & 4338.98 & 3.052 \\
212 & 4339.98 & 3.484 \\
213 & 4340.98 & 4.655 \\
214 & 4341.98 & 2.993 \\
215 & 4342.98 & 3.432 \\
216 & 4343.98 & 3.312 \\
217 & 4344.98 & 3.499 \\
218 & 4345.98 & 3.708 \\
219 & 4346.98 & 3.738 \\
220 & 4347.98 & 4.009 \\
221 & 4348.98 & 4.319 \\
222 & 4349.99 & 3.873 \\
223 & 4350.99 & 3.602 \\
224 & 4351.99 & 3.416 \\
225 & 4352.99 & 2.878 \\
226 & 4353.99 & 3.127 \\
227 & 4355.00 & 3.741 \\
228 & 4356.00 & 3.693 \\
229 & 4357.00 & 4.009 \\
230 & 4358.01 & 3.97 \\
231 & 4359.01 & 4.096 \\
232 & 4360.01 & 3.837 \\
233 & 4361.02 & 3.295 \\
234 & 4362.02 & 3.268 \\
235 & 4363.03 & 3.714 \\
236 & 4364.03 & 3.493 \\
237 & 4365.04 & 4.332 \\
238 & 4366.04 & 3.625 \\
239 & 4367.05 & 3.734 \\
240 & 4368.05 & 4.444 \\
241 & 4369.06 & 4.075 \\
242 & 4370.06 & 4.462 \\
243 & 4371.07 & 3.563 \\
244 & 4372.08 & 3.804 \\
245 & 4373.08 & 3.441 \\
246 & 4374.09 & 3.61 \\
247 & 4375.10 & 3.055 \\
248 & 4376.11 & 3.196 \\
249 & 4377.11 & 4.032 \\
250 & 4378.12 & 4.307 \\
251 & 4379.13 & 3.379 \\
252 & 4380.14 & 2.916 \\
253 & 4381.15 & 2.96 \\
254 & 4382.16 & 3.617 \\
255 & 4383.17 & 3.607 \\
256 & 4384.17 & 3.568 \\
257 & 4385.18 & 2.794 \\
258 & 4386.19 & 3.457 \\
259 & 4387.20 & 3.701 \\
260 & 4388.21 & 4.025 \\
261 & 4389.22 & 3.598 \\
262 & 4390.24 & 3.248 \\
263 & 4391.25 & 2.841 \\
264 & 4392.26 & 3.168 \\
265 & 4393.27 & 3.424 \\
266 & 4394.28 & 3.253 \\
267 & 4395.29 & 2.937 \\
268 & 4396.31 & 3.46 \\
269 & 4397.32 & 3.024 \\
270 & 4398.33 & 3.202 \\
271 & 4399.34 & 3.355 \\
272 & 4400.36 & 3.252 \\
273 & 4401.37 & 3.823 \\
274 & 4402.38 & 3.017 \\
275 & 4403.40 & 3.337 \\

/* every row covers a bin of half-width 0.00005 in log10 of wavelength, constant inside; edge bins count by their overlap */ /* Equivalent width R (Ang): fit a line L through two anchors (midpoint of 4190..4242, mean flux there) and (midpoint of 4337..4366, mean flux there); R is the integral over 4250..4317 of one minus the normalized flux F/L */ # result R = 6.4 Ang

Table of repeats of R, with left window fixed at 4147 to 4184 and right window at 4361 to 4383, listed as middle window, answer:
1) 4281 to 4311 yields 4.3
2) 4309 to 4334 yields 0.7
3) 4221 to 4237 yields 1.0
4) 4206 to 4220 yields -0.7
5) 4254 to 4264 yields 0.8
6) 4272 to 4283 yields 0.9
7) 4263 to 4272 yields -0.1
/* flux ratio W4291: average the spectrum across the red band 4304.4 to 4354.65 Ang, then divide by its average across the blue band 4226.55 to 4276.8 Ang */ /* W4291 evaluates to 1.0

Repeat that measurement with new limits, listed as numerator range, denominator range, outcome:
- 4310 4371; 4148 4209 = 1.10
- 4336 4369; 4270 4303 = 1.17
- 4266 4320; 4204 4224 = 0.90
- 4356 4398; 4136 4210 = 1.07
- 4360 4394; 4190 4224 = 1.04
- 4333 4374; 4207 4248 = 1.09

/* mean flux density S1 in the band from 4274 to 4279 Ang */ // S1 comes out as 3.2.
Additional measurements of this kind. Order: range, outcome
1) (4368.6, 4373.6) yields 3.87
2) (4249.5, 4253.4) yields 3.42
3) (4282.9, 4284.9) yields 3.22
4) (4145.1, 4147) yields 3.11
